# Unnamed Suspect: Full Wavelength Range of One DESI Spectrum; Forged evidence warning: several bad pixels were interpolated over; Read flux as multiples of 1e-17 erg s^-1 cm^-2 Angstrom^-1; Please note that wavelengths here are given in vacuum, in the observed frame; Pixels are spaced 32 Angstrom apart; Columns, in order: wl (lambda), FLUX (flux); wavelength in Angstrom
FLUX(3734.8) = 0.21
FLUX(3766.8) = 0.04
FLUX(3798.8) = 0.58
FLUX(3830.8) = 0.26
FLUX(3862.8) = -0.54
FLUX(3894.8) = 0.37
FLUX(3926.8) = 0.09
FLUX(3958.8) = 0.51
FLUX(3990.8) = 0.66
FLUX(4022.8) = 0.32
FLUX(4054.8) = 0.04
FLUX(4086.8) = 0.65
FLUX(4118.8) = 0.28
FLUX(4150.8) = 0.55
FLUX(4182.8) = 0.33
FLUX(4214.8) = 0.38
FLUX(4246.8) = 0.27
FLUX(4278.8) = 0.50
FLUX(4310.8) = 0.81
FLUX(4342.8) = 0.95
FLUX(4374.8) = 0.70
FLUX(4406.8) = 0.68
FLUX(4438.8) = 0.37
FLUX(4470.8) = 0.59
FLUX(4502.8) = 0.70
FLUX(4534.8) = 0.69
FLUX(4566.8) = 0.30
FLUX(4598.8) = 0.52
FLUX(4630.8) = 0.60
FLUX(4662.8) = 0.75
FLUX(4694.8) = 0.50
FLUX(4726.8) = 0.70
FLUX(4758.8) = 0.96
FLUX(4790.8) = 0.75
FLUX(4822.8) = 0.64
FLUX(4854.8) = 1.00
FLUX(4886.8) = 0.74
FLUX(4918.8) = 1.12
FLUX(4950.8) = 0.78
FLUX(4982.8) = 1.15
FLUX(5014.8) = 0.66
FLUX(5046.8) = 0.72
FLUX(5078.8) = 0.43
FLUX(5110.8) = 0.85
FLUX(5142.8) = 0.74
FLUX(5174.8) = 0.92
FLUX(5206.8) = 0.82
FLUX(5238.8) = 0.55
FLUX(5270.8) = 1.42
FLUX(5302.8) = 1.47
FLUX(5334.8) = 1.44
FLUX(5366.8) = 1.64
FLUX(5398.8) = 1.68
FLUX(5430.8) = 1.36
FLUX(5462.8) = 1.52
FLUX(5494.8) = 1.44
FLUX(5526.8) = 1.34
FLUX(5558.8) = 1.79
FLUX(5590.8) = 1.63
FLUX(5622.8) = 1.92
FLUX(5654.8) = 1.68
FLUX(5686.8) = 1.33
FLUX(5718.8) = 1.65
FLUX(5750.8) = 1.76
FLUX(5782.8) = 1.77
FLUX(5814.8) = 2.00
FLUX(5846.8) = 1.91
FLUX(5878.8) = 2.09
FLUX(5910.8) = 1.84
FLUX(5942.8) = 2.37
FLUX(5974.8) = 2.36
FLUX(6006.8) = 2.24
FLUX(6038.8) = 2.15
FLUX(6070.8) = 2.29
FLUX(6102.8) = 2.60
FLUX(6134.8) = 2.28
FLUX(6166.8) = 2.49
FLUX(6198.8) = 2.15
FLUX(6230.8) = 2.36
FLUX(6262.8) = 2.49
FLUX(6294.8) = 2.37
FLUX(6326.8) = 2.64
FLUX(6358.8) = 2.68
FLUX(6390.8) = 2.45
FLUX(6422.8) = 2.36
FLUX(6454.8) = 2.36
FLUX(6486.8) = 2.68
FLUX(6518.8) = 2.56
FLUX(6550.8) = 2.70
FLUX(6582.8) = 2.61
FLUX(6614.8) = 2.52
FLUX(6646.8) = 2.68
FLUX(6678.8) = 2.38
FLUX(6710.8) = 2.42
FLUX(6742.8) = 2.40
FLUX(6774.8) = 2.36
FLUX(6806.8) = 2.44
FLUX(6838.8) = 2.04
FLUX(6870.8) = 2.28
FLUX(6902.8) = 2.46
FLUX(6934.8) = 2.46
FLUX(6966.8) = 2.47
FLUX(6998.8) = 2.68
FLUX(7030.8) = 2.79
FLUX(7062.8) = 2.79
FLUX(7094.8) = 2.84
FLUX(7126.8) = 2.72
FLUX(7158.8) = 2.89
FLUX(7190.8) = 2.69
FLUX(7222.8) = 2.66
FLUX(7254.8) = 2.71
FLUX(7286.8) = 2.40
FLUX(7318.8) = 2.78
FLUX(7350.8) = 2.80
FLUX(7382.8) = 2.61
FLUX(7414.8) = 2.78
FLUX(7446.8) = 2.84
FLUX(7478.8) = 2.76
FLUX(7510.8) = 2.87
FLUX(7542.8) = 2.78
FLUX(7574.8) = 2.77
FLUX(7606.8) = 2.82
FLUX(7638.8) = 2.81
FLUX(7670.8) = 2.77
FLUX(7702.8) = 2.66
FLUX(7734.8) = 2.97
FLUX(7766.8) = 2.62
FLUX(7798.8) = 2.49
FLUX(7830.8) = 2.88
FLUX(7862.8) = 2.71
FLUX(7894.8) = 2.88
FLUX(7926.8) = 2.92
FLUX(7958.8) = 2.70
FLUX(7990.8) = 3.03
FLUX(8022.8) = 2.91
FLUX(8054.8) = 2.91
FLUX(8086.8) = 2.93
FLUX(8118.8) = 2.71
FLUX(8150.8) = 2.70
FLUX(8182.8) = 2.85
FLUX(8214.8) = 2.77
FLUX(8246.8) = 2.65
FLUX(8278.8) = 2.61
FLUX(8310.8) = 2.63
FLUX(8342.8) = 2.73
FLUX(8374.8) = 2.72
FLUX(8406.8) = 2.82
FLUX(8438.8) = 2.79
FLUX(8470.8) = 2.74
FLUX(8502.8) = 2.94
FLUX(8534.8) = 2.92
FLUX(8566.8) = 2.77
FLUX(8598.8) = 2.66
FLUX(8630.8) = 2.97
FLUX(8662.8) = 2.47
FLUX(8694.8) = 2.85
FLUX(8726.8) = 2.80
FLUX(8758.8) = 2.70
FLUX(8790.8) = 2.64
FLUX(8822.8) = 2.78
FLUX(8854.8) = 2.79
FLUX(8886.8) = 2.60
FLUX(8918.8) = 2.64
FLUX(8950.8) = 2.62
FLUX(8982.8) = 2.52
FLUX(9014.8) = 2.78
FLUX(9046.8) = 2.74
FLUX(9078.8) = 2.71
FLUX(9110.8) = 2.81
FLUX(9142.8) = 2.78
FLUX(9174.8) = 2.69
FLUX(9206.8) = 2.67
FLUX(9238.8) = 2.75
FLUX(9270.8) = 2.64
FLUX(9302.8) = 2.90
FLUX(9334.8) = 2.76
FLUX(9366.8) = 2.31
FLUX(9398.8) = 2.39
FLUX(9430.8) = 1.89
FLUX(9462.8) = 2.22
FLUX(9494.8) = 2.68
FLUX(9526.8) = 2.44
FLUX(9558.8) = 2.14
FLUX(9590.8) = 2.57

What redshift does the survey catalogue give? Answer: 0.32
